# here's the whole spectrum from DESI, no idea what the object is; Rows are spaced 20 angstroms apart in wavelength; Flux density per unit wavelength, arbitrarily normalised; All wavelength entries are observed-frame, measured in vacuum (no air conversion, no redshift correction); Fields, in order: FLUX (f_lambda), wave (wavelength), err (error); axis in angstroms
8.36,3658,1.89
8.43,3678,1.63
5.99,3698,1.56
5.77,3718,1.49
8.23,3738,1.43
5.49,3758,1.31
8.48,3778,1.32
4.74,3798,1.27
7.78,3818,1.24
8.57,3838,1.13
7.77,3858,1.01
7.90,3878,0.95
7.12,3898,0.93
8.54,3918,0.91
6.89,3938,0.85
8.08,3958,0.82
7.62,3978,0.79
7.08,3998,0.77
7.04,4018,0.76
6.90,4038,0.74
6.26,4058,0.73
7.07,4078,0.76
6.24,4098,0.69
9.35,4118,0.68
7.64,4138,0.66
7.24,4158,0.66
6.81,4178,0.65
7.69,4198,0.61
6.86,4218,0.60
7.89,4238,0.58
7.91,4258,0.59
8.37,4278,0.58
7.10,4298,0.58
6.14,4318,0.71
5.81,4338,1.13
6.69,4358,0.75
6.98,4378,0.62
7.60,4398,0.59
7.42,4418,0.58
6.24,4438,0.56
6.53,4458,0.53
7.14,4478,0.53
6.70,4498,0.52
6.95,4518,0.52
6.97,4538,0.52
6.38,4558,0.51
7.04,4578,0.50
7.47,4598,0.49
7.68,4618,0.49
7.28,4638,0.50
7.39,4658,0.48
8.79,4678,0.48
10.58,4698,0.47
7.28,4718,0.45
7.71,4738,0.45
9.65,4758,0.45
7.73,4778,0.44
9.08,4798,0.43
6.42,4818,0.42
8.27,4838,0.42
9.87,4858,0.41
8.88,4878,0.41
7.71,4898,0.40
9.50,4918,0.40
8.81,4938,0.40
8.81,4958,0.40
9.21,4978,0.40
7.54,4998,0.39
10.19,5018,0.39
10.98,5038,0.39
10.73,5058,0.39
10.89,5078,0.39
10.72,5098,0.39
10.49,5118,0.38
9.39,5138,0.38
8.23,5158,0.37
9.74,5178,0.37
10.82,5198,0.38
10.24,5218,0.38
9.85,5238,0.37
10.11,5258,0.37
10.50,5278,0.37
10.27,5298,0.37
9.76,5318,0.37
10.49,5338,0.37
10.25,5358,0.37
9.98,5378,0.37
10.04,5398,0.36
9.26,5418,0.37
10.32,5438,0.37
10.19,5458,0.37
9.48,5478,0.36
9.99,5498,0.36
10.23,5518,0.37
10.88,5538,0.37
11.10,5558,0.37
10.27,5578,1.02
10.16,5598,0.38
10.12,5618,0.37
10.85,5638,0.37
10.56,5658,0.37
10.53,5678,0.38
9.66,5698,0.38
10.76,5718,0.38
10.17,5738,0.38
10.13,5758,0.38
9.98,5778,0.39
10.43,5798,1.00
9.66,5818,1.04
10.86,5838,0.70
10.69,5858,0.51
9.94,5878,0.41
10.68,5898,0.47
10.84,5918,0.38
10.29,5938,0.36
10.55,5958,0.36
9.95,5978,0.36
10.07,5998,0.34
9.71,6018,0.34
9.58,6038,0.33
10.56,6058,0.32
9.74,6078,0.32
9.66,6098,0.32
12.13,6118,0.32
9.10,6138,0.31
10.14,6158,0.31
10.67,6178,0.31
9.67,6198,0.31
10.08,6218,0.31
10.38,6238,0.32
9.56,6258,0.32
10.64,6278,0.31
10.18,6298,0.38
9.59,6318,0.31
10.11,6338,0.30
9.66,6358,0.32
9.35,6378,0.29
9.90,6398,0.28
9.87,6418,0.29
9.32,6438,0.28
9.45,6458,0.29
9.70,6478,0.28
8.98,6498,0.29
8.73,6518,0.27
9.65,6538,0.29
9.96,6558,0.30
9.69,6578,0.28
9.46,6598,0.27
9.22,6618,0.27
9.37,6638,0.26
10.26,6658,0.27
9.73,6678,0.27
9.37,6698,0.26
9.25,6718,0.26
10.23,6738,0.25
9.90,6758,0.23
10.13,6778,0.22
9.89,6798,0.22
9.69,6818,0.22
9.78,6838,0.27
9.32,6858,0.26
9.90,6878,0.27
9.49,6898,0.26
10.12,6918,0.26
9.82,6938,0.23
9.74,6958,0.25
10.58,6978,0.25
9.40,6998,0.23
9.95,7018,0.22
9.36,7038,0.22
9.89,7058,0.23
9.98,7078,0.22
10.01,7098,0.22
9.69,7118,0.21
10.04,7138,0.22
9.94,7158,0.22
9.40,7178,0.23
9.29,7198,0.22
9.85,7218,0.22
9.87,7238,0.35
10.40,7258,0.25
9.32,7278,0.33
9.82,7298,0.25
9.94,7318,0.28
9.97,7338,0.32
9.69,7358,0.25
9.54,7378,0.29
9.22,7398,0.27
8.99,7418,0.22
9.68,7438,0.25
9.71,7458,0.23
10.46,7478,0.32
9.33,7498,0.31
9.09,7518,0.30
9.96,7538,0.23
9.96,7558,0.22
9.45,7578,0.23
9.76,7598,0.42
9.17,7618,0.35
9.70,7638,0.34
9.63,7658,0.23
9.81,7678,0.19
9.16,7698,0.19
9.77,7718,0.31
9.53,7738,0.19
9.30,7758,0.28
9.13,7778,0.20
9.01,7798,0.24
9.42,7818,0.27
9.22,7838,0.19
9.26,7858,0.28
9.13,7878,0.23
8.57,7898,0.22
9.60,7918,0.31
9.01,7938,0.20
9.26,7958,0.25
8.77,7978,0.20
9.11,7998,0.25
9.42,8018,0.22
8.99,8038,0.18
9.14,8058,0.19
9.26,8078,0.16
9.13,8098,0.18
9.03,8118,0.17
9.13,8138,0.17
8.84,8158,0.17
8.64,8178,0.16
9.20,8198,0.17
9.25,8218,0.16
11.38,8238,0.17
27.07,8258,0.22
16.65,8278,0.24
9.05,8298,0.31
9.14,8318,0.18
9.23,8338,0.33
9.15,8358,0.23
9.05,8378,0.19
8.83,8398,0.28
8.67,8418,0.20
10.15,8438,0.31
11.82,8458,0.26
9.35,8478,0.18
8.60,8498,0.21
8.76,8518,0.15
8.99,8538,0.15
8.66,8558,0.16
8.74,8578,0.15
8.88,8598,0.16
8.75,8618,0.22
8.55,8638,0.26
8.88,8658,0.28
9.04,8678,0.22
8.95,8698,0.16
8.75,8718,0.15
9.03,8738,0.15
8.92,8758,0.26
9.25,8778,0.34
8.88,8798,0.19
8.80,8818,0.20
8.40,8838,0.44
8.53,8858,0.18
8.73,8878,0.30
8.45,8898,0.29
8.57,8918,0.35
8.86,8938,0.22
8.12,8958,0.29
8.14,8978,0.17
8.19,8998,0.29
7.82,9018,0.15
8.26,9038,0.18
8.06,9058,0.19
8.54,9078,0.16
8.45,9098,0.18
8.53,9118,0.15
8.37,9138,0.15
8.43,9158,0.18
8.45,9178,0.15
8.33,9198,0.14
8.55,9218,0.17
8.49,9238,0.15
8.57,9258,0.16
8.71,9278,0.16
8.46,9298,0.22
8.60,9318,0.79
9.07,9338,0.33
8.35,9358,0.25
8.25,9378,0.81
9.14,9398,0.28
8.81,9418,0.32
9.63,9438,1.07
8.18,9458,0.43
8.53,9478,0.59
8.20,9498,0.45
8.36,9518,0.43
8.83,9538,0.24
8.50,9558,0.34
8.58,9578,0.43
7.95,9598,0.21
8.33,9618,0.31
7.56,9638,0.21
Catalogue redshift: 0.258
